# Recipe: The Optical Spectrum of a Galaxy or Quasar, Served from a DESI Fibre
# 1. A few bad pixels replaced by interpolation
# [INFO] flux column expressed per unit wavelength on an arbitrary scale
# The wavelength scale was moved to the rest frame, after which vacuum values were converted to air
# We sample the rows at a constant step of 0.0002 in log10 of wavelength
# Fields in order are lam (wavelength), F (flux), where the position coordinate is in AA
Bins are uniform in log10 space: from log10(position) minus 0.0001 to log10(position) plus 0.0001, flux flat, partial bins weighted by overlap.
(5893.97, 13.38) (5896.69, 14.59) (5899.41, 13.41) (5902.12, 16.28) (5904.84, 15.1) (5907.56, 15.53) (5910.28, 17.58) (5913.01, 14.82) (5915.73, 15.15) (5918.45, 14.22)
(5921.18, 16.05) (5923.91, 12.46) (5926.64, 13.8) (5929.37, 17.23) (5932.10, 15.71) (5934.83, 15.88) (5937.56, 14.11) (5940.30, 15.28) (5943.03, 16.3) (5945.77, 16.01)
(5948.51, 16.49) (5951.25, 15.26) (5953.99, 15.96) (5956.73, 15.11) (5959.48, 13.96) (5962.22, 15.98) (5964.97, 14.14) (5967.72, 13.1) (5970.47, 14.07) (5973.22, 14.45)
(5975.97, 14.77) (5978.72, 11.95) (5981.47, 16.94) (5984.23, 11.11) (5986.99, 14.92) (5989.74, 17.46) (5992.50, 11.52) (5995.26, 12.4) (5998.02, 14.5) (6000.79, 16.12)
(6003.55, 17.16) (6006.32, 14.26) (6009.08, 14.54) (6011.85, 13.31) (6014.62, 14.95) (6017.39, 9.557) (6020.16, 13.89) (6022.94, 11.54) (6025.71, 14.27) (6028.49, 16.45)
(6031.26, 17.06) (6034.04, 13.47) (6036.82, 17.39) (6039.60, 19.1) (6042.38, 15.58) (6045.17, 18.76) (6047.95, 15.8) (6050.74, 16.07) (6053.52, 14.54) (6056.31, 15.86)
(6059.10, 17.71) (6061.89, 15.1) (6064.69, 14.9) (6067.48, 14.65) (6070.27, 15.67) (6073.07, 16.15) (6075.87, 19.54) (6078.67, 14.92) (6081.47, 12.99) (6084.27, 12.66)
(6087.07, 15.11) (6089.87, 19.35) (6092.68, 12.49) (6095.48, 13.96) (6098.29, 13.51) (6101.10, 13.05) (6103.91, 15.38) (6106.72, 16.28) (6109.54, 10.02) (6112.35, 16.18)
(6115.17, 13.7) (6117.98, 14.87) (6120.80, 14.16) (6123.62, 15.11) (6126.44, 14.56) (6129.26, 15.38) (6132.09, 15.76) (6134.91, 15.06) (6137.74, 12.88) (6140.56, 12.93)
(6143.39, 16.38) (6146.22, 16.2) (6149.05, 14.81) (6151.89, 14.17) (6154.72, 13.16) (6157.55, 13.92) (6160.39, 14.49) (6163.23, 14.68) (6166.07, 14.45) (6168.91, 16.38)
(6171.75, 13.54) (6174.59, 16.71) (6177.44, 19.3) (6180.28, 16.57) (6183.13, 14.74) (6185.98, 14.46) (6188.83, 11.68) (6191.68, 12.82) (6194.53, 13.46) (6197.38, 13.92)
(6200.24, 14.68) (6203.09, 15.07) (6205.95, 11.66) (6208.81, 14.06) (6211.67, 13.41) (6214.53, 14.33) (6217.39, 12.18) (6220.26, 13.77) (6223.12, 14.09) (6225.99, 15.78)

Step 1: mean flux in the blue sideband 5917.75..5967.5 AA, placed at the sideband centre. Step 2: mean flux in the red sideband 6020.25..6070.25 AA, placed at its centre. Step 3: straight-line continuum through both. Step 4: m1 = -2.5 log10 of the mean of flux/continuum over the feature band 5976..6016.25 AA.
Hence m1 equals 0.08 mag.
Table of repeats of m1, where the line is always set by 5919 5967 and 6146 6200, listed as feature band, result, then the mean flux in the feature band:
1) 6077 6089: 0.04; 14.3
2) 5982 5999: 0.10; 13.8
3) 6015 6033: 0.09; 13.9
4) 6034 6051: -0.13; 16.9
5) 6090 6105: 0.05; 14.1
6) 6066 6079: -0.10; 16.3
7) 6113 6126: 0.02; 14.6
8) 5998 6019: 0.06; 14.3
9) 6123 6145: 0.00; 14.8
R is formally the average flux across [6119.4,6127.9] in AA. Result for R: 14.6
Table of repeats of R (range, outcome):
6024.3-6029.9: 15.4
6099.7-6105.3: 14.2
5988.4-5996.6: 13.8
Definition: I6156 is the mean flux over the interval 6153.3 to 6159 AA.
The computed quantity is 13.6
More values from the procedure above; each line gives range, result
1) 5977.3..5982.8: 14.4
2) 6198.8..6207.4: 13.8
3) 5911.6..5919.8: 14.7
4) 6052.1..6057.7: 15.2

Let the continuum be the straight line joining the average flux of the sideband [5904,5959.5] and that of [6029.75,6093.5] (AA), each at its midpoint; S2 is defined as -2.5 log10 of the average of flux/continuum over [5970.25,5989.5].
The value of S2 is 0.10 mag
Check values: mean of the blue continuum 15.4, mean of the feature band 14.2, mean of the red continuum 15.9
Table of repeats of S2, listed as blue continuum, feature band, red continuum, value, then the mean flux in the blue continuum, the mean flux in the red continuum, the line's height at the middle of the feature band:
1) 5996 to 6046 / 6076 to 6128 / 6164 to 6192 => 0.045 mag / 15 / 15.1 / 15.1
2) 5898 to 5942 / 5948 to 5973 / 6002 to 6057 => 0.026 mag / 15.2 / 15.2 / 15.2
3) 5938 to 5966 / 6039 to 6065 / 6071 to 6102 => -0.087 mag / 15.4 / 14.9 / 15.1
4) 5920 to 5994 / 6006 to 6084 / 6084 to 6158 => -0.045 mag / 14.8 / 14.5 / 14.7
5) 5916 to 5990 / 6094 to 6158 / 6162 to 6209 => 0.020 mag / 14.9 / 14.6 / 14.7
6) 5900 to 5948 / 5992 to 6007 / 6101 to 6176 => 0.045 mag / 15.4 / 14.6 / 15.1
